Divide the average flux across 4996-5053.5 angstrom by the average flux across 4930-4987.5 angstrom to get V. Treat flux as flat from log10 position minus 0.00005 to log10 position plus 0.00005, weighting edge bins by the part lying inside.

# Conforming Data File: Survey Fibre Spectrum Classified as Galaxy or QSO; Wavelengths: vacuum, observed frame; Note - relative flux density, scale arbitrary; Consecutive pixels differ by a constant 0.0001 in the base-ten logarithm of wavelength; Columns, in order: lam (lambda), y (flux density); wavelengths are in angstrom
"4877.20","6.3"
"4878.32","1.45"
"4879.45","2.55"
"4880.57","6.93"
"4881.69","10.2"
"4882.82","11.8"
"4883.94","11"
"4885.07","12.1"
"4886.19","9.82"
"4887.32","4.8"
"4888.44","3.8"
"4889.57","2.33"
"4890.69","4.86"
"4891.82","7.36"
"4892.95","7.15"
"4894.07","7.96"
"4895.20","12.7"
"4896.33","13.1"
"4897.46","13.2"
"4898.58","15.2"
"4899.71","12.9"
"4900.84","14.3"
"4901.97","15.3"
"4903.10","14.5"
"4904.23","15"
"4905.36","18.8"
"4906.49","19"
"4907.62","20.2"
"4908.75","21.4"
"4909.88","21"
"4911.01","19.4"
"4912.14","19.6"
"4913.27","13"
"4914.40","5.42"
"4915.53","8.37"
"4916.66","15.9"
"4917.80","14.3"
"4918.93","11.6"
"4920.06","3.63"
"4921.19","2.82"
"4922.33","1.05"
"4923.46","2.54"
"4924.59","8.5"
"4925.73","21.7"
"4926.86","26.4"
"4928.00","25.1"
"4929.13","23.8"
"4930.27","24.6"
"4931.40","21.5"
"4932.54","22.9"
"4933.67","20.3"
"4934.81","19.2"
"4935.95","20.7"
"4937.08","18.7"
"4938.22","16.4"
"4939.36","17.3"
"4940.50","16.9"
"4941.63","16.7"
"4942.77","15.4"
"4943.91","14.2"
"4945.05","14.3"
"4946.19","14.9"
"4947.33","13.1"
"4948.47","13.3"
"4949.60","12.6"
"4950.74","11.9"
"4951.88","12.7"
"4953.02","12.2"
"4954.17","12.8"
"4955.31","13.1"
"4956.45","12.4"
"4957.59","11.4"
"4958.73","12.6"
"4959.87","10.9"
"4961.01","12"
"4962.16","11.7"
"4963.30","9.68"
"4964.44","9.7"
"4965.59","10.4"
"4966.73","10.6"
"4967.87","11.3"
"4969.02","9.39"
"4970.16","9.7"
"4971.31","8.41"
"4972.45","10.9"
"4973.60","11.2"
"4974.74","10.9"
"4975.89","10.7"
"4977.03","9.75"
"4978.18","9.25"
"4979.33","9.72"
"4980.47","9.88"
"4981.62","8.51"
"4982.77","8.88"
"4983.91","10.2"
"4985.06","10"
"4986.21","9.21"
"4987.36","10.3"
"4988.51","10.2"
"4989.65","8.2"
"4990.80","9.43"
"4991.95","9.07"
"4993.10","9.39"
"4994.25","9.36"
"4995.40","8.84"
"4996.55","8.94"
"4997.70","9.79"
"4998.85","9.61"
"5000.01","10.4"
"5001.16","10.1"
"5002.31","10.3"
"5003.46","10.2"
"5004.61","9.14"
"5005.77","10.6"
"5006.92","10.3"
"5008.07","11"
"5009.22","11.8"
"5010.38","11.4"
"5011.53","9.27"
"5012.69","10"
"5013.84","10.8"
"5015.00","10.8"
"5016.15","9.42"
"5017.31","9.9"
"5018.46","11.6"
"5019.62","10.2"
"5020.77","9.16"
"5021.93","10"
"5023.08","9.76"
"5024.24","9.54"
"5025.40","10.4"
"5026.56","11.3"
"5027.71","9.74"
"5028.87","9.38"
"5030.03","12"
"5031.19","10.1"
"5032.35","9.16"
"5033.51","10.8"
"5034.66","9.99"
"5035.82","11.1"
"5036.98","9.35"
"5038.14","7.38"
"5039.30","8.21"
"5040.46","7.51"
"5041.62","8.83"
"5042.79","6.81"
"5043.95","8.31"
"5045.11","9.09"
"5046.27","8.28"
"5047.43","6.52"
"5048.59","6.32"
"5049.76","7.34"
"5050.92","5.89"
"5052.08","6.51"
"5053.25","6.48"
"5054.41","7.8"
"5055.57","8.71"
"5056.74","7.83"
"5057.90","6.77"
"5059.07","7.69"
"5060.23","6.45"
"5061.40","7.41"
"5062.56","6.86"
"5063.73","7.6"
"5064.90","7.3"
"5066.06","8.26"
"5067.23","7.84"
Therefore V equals 0.73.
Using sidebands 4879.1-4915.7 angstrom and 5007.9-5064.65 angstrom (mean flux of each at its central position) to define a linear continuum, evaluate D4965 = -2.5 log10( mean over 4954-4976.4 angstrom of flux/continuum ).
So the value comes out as -0.04 mag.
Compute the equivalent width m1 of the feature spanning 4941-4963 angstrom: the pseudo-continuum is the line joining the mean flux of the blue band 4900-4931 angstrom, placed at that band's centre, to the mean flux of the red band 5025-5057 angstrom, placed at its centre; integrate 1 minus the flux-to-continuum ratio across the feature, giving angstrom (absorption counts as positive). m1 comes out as 0.3 angstrom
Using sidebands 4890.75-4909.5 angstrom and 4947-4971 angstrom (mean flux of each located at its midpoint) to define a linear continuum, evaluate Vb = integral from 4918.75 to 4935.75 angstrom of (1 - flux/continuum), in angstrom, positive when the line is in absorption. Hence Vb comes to -4.1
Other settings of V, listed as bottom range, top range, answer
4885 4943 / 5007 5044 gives 0.69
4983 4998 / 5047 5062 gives 0.75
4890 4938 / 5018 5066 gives 0.58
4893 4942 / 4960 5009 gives 0.64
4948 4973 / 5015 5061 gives 0.77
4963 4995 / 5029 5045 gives 0.94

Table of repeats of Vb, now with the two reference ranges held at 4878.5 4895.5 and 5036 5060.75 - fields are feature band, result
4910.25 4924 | -4.6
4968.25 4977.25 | -3.1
